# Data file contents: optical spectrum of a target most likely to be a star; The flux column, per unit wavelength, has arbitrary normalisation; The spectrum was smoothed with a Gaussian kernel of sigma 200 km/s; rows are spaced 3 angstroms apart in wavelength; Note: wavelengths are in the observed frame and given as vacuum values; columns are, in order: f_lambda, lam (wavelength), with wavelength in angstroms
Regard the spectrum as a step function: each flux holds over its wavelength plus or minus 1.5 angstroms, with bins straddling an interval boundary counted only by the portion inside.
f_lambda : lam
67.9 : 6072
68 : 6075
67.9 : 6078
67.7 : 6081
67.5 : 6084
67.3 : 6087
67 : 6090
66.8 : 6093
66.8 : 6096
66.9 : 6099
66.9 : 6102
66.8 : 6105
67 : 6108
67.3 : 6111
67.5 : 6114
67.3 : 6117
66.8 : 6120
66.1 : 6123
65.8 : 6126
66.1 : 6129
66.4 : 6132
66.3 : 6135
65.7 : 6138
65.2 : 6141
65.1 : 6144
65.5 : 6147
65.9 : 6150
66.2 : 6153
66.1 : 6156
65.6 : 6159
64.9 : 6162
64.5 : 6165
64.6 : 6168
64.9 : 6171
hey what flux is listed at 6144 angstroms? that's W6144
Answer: 65.1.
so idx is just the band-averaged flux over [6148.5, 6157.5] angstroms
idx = 66.1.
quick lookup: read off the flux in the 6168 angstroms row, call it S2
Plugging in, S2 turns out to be 64.6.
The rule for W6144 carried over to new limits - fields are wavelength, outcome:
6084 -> 67.5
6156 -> 66.1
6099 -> 66.9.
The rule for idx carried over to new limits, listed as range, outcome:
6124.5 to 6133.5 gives 66.1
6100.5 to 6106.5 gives 66.9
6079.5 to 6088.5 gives 67.5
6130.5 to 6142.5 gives 65.9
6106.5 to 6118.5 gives 67.3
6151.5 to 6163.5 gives 65.7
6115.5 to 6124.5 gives 66.7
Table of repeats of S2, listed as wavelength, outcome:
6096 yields 66.8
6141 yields 65.2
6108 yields 67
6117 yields 67.3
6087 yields 67.3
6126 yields 65.8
